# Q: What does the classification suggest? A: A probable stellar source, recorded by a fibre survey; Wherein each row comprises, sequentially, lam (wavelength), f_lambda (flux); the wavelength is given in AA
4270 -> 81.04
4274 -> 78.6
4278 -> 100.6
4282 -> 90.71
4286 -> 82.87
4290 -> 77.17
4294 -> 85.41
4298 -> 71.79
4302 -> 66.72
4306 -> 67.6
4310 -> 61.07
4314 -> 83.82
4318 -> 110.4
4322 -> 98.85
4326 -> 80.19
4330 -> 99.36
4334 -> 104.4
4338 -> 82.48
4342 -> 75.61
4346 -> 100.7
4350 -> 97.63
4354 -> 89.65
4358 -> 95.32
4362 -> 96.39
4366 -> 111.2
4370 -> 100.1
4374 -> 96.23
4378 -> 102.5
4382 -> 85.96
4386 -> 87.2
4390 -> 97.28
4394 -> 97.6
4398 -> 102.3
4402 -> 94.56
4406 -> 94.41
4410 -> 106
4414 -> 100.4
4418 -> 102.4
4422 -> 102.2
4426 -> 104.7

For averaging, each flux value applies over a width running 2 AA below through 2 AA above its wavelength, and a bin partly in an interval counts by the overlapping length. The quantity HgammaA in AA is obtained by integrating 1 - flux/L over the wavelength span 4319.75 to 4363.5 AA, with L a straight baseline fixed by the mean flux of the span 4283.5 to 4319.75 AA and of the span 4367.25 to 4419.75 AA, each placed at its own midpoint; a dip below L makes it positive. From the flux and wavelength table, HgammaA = -3.07 AA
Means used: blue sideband 78.5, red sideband 97.6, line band 92.8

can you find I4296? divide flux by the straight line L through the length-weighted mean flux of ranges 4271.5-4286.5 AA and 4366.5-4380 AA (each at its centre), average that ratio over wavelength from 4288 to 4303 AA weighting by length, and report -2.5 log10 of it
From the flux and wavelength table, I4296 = 0.19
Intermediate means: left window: 88.5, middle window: 75.8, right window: 101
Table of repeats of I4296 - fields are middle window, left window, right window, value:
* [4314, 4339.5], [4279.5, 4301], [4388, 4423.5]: -0.10 mag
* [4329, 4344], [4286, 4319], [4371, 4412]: -0.07 mag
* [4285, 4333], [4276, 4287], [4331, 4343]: 0.10 mag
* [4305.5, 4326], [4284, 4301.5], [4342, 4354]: 0.00 mag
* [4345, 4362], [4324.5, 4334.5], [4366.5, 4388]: -0.01 mag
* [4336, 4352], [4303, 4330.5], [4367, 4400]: 0.00 mag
